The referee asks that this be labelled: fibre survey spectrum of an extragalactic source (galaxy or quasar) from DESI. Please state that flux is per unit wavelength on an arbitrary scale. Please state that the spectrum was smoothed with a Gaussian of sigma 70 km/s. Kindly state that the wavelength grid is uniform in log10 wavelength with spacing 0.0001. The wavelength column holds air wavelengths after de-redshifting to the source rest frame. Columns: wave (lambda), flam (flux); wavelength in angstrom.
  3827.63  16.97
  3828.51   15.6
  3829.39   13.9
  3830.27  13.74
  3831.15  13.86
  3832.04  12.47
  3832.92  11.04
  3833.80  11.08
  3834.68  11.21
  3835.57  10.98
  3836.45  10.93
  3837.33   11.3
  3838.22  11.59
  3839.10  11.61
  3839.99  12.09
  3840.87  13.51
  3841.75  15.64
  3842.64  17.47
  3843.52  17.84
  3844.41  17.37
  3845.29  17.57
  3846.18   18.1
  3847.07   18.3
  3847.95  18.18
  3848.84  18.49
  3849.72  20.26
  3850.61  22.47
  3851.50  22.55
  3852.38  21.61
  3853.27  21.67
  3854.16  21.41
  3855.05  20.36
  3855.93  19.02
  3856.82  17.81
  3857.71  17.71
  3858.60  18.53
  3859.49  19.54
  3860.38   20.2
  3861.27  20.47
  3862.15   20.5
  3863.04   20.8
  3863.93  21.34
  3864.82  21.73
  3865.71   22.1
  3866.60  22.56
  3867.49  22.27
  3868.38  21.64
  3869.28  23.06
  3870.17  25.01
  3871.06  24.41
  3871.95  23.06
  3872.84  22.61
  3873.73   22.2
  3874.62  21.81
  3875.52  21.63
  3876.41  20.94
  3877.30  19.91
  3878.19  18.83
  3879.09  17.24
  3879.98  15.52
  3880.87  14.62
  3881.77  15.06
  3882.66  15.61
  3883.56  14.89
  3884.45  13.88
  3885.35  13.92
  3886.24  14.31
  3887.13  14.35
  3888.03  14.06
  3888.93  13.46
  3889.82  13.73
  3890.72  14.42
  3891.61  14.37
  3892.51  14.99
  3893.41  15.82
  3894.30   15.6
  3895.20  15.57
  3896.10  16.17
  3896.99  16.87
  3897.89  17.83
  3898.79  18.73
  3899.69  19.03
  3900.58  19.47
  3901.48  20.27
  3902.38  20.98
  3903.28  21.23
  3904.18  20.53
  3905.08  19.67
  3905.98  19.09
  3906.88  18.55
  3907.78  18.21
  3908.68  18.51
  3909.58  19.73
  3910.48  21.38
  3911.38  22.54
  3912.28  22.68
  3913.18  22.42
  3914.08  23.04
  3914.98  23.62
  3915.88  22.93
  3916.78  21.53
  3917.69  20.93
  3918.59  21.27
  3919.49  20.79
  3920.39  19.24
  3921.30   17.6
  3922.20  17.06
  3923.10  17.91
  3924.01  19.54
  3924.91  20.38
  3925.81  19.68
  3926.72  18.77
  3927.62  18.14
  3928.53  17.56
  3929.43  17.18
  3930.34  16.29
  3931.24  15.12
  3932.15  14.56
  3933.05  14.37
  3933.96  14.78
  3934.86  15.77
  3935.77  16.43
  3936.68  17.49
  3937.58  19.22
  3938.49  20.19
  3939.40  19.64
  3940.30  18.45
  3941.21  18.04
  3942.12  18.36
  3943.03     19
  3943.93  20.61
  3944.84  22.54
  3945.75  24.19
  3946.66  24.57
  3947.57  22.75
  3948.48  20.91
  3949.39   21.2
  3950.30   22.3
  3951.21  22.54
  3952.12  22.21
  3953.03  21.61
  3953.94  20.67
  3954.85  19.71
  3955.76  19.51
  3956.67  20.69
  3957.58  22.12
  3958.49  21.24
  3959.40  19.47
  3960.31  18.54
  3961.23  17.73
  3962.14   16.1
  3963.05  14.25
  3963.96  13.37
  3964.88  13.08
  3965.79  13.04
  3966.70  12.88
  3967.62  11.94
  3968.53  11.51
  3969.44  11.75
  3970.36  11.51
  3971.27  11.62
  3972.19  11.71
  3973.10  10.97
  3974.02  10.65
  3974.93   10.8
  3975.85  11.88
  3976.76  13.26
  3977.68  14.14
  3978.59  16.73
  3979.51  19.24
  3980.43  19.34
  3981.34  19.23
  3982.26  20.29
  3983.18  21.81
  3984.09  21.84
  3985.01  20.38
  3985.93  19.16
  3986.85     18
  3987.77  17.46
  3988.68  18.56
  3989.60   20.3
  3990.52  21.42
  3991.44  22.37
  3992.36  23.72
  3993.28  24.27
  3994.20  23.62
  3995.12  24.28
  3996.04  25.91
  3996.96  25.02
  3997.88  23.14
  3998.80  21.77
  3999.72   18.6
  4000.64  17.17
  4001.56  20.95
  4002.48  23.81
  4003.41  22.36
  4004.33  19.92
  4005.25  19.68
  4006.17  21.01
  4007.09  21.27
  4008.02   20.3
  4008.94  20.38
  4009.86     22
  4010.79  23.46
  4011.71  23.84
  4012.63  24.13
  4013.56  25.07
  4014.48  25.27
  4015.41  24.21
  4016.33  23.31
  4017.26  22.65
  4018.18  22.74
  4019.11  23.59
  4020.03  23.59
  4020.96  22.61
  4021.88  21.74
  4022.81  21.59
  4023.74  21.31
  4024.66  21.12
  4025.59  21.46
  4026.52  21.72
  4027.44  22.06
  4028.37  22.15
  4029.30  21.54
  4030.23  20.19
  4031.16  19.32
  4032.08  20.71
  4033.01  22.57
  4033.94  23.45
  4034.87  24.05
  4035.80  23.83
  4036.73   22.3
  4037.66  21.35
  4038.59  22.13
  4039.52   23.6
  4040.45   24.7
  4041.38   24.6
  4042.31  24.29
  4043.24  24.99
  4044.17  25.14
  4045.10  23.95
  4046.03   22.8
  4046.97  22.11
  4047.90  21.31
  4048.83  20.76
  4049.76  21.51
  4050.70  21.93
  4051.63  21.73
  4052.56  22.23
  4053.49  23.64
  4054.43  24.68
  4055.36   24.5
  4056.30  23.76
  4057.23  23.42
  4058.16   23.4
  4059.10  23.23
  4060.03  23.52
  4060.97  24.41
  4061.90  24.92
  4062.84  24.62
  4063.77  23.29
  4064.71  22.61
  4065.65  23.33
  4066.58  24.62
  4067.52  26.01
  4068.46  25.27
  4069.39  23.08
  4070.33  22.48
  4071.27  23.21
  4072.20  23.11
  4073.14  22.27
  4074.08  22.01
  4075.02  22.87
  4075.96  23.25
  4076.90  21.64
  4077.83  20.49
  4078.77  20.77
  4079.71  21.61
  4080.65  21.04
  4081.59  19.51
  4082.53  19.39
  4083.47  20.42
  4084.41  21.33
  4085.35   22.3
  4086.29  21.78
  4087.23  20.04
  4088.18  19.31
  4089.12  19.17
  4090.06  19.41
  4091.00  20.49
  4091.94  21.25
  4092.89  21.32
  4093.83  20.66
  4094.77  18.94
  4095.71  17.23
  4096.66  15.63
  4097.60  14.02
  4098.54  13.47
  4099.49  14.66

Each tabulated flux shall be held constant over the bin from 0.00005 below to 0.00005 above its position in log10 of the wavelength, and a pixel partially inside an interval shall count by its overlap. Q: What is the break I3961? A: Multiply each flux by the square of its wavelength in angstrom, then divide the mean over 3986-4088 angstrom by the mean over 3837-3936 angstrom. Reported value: 1.30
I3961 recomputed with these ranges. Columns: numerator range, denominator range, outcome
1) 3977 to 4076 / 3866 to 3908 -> 1.31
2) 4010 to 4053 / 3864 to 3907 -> 1.33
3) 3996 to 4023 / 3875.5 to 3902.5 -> 1.45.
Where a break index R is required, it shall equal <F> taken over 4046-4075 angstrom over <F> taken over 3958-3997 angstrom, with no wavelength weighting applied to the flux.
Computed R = 1.35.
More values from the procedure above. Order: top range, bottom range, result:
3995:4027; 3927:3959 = 1.15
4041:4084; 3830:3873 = 1.26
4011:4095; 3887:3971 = 1.22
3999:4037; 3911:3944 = 1.16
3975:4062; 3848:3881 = 1.05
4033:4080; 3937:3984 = 1.31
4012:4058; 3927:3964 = 1.20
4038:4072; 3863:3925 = 1.23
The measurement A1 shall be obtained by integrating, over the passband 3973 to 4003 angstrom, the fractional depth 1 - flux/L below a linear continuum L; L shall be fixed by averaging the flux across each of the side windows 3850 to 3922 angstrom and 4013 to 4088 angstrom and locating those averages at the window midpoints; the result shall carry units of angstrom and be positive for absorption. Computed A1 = 2.7 angstrom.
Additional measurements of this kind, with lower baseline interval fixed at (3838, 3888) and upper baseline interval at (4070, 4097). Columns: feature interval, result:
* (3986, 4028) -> -4.0 angstrom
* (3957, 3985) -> 6.1 angstrom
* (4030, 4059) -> -3.5 angstrom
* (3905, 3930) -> -0.8 angstrom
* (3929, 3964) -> 0.8 angstrom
